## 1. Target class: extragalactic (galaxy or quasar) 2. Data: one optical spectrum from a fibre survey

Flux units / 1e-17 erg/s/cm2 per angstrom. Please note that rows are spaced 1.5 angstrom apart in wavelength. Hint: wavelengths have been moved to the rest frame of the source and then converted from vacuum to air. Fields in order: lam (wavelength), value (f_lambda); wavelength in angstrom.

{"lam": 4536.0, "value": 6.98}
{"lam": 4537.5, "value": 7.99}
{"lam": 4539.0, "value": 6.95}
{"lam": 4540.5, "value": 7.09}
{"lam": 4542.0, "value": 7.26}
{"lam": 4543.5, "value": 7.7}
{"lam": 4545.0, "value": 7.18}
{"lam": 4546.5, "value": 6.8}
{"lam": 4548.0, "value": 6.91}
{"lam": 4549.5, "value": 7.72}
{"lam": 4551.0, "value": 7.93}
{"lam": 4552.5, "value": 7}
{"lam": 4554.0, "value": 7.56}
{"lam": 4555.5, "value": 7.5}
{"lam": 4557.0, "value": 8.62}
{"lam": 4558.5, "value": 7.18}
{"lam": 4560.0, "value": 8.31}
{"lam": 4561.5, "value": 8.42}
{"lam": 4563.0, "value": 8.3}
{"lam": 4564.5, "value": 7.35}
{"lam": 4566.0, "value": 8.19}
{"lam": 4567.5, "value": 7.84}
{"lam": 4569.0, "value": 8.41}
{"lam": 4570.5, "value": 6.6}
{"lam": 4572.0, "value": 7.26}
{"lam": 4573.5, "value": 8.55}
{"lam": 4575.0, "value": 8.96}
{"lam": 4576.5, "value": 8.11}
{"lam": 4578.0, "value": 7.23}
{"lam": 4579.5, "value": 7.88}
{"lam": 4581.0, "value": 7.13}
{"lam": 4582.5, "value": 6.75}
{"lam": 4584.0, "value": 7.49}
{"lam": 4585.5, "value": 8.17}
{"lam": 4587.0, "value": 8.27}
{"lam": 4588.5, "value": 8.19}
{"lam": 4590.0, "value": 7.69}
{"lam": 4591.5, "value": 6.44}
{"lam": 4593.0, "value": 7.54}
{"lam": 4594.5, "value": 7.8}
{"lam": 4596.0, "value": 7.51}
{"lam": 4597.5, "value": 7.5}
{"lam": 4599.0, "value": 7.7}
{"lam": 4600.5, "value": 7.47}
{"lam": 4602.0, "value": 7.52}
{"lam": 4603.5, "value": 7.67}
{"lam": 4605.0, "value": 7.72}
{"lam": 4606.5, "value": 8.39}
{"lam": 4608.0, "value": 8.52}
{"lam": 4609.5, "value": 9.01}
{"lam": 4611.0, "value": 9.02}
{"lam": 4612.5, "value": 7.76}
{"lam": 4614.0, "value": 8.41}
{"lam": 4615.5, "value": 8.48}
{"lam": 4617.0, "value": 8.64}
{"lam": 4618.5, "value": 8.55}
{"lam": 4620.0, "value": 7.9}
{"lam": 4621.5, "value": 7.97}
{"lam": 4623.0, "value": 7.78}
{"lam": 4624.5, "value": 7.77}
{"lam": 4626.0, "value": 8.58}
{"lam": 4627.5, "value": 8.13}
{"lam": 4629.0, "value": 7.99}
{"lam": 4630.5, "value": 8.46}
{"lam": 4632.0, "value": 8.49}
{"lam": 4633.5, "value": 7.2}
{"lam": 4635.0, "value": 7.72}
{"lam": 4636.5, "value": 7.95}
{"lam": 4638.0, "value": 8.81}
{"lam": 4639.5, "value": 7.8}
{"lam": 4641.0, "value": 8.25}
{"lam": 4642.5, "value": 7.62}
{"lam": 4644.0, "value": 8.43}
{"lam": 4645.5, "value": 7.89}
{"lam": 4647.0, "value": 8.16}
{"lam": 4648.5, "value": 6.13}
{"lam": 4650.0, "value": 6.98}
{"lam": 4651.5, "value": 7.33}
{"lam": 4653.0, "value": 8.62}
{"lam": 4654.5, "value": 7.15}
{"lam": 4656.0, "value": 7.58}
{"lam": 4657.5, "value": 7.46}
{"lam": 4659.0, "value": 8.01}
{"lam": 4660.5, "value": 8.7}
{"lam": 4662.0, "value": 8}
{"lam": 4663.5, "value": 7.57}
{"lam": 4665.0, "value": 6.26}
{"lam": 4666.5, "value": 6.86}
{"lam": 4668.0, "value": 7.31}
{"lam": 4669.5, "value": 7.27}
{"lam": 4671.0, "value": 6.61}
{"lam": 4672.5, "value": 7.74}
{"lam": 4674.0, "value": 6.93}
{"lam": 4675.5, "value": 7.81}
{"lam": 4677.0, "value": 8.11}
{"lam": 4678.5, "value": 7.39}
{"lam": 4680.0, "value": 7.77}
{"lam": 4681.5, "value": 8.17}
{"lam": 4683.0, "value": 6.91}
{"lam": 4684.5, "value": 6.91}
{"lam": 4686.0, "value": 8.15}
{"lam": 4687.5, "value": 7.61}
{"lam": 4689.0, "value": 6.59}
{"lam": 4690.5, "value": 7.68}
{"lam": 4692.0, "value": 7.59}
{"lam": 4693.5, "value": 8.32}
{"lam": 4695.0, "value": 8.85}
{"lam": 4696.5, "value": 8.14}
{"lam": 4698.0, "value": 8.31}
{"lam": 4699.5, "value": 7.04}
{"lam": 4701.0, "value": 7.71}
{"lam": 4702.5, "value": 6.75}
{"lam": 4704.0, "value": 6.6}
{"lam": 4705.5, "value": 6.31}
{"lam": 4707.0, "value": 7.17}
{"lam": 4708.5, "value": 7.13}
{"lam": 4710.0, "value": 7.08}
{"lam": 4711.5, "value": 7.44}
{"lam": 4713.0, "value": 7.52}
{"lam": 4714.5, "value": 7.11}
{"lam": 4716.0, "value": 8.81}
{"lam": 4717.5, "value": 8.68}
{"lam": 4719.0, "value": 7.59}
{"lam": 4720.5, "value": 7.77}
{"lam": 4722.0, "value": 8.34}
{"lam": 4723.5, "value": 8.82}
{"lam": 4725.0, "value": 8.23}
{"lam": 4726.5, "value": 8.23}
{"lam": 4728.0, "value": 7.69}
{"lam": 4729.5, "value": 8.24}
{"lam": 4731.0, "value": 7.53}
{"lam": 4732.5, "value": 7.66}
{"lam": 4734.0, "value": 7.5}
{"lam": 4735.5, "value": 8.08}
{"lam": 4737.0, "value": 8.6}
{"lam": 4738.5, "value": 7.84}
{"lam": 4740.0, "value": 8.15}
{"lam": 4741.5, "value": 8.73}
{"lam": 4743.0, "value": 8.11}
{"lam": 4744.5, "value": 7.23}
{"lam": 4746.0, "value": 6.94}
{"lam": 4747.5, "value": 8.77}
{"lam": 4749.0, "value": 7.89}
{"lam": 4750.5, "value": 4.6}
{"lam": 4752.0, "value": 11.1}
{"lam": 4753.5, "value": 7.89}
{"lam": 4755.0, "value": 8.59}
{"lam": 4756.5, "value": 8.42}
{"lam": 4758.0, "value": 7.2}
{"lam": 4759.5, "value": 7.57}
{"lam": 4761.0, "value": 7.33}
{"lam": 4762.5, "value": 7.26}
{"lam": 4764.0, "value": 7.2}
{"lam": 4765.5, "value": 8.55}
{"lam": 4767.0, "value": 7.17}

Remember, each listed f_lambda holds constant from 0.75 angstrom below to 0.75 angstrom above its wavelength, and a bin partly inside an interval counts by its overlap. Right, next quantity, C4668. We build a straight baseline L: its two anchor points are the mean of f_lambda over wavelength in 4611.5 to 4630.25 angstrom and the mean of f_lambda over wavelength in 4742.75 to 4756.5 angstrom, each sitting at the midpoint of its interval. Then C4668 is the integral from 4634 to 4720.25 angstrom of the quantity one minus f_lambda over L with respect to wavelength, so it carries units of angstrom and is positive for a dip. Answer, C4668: 5.2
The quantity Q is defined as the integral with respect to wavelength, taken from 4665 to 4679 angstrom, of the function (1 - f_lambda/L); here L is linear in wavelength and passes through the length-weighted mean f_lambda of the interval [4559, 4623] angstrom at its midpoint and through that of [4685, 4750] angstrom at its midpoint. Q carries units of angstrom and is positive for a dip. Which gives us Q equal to 1.0 angstrom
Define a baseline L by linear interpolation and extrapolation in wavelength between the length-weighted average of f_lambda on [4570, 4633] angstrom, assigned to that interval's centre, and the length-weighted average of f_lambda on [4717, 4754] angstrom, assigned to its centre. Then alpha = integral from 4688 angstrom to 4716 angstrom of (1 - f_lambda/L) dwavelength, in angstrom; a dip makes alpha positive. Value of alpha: 1.89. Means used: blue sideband 7.93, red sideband 8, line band 7.45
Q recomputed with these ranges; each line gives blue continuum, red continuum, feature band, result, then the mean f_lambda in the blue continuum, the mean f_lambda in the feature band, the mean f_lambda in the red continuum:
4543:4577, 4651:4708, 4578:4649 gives -2.57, 7.75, 7.92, 7.51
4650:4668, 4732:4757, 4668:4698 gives 0.26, 7.56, 7.62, 8.01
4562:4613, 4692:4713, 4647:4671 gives 0.58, 7.83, 7.41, 7.46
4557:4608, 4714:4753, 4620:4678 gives 1.12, 7.77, 7.72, 8.01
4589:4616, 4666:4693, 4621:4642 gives -0.93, 7.89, 8.06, 7.43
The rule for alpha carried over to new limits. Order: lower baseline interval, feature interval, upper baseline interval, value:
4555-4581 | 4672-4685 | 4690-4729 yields 0.4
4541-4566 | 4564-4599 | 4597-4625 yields 0.7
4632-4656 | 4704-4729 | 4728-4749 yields 0.6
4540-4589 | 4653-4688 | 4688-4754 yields 1.1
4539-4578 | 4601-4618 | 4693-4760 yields -1.2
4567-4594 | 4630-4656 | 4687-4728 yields -0.4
